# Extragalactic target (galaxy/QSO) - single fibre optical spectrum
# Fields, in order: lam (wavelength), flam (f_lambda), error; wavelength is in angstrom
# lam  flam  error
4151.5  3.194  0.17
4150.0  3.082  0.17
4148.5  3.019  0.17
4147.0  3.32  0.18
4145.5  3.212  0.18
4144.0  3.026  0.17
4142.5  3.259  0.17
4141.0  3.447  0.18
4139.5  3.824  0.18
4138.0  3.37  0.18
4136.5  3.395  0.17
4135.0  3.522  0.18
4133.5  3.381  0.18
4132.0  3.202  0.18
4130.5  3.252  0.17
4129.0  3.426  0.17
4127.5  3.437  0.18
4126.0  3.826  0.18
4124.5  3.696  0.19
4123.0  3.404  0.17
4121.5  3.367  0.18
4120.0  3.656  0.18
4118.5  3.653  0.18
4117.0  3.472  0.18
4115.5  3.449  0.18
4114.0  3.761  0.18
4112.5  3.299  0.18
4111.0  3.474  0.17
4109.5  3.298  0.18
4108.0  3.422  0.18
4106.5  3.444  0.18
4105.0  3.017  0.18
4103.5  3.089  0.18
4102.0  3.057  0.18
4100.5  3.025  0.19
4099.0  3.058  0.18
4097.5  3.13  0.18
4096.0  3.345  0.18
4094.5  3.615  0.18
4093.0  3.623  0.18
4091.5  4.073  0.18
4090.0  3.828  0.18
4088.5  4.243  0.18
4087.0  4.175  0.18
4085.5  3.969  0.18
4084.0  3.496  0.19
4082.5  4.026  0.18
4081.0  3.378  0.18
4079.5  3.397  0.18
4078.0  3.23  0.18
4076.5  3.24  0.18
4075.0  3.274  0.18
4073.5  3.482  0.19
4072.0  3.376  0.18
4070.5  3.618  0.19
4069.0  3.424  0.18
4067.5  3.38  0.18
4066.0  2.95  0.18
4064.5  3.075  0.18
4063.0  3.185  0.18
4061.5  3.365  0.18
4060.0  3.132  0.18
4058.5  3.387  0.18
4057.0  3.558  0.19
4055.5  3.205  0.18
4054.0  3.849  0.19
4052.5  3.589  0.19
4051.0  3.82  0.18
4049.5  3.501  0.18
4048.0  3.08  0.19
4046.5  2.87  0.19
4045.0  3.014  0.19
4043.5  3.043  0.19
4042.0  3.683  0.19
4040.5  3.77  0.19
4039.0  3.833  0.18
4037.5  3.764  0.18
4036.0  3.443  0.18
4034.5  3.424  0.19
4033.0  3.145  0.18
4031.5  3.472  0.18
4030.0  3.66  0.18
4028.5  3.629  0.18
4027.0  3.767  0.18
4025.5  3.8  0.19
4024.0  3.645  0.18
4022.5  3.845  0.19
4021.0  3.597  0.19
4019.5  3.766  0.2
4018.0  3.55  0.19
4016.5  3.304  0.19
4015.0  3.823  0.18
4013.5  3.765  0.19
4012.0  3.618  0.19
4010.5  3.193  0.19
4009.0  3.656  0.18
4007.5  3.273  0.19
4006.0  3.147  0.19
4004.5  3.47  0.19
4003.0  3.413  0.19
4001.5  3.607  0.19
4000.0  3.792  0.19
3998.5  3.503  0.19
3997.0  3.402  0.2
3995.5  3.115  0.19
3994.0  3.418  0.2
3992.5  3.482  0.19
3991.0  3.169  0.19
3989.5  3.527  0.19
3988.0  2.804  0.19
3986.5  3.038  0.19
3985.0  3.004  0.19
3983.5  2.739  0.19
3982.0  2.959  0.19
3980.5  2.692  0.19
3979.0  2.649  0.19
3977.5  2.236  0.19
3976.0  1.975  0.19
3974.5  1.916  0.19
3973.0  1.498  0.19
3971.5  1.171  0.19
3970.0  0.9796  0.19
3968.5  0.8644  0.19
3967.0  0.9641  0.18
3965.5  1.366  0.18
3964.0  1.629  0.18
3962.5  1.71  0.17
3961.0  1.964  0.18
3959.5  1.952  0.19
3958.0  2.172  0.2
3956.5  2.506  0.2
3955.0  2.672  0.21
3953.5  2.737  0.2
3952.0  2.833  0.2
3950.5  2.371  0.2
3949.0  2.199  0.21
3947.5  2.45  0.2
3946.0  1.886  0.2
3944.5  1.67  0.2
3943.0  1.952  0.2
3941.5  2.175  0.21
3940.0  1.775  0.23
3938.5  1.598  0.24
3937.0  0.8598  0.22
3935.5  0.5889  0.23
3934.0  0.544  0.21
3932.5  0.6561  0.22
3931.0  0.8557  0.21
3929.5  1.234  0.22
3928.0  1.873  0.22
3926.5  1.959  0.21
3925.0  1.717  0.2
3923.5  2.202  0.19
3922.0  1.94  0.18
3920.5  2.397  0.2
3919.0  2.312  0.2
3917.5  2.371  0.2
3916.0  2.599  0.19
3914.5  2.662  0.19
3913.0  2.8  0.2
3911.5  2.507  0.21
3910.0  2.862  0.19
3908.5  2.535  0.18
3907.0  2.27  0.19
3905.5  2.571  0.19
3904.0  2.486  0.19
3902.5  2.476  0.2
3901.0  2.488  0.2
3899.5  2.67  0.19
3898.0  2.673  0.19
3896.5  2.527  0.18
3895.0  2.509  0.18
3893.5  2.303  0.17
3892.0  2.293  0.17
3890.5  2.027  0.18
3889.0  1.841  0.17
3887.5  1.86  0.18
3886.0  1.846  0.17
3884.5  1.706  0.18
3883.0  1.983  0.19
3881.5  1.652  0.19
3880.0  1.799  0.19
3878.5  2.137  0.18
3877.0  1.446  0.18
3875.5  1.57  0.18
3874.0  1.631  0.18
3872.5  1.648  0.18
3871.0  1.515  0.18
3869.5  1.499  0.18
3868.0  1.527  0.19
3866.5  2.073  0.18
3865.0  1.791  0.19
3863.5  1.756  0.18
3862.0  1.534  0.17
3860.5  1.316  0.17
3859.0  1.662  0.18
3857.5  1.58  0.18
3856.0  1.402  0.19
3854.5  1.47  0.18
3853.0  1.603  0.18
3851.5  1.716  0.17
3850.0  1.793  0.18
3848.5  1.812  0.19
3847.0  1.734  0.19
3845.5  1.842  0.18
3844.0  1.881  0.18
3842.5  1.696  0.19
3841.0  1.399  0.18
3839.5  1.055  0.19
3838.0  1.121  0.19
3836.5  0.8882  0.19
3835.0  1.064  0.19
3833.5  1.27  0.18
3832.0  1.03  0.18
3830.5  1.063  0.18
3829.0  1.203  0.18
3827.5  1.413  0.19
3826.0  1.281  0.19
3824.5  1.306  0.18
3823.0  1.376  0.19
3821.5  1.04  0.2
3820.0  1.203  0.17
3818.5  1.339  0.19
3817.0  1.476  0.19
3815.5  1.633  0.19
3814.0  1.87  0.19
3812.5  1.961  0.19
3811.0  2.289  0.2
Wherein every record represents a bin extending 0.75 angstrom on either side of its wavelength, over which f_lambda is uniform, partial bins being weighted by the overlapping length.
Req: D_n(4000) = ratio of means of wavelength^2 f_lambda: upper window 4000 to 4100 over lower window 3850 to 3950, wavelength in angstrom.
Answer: 1.98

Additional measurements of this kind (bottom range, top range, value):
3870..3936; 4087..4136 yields 1.91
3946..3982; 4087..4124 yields 1.86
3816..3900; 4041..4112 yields 2.32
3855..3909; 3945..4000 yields 1.28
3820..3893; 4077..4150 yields 2.51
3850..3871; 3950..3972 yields 1.21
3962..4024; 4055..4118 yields 1.25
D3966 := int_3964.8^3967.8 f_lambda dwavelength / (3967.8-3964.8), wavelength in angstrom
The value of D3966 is 1.16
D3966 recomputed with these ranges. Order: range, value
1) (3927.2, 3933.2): 1.17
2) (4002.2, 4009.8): 3.39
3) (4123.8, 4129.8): 3.59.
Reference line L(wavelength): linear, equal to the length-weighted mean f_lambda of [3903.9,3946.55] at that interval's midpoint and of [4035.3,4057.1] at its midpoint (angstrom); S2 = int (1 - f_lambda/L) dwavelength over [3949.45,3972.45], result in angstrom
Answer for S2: 4.7 angstrom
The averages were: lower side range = 1.92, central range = 1.86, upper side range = 3.47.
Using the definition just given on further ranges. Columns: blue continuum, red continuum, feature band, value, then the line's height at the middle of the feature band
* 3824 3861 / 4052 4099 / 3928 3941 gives 6.7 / 2.24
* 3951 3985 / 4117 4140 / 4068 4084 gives -2.3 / 3.01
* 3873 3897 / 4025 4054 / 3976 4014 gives -1.8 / 3.05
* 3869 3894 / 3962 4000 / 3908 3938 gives 2.6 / 2.06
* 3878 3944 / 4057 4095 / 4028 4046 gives -1.8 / 3.16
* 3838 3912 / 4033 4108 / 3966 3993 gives 4.4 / 2.73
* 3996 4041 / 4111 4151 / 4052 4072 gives 0.8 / 3.51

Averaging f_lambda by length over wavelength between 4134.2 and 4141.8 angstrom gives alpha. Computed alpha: 3.51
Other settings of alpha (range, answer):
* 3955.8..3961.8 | 2.14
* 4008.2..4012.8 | 3.49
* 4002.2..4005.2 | 3.44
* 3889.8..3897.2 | 2.33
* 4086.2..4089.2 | 4.2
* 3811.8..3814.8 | 1.91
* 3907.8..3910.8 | 2.7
